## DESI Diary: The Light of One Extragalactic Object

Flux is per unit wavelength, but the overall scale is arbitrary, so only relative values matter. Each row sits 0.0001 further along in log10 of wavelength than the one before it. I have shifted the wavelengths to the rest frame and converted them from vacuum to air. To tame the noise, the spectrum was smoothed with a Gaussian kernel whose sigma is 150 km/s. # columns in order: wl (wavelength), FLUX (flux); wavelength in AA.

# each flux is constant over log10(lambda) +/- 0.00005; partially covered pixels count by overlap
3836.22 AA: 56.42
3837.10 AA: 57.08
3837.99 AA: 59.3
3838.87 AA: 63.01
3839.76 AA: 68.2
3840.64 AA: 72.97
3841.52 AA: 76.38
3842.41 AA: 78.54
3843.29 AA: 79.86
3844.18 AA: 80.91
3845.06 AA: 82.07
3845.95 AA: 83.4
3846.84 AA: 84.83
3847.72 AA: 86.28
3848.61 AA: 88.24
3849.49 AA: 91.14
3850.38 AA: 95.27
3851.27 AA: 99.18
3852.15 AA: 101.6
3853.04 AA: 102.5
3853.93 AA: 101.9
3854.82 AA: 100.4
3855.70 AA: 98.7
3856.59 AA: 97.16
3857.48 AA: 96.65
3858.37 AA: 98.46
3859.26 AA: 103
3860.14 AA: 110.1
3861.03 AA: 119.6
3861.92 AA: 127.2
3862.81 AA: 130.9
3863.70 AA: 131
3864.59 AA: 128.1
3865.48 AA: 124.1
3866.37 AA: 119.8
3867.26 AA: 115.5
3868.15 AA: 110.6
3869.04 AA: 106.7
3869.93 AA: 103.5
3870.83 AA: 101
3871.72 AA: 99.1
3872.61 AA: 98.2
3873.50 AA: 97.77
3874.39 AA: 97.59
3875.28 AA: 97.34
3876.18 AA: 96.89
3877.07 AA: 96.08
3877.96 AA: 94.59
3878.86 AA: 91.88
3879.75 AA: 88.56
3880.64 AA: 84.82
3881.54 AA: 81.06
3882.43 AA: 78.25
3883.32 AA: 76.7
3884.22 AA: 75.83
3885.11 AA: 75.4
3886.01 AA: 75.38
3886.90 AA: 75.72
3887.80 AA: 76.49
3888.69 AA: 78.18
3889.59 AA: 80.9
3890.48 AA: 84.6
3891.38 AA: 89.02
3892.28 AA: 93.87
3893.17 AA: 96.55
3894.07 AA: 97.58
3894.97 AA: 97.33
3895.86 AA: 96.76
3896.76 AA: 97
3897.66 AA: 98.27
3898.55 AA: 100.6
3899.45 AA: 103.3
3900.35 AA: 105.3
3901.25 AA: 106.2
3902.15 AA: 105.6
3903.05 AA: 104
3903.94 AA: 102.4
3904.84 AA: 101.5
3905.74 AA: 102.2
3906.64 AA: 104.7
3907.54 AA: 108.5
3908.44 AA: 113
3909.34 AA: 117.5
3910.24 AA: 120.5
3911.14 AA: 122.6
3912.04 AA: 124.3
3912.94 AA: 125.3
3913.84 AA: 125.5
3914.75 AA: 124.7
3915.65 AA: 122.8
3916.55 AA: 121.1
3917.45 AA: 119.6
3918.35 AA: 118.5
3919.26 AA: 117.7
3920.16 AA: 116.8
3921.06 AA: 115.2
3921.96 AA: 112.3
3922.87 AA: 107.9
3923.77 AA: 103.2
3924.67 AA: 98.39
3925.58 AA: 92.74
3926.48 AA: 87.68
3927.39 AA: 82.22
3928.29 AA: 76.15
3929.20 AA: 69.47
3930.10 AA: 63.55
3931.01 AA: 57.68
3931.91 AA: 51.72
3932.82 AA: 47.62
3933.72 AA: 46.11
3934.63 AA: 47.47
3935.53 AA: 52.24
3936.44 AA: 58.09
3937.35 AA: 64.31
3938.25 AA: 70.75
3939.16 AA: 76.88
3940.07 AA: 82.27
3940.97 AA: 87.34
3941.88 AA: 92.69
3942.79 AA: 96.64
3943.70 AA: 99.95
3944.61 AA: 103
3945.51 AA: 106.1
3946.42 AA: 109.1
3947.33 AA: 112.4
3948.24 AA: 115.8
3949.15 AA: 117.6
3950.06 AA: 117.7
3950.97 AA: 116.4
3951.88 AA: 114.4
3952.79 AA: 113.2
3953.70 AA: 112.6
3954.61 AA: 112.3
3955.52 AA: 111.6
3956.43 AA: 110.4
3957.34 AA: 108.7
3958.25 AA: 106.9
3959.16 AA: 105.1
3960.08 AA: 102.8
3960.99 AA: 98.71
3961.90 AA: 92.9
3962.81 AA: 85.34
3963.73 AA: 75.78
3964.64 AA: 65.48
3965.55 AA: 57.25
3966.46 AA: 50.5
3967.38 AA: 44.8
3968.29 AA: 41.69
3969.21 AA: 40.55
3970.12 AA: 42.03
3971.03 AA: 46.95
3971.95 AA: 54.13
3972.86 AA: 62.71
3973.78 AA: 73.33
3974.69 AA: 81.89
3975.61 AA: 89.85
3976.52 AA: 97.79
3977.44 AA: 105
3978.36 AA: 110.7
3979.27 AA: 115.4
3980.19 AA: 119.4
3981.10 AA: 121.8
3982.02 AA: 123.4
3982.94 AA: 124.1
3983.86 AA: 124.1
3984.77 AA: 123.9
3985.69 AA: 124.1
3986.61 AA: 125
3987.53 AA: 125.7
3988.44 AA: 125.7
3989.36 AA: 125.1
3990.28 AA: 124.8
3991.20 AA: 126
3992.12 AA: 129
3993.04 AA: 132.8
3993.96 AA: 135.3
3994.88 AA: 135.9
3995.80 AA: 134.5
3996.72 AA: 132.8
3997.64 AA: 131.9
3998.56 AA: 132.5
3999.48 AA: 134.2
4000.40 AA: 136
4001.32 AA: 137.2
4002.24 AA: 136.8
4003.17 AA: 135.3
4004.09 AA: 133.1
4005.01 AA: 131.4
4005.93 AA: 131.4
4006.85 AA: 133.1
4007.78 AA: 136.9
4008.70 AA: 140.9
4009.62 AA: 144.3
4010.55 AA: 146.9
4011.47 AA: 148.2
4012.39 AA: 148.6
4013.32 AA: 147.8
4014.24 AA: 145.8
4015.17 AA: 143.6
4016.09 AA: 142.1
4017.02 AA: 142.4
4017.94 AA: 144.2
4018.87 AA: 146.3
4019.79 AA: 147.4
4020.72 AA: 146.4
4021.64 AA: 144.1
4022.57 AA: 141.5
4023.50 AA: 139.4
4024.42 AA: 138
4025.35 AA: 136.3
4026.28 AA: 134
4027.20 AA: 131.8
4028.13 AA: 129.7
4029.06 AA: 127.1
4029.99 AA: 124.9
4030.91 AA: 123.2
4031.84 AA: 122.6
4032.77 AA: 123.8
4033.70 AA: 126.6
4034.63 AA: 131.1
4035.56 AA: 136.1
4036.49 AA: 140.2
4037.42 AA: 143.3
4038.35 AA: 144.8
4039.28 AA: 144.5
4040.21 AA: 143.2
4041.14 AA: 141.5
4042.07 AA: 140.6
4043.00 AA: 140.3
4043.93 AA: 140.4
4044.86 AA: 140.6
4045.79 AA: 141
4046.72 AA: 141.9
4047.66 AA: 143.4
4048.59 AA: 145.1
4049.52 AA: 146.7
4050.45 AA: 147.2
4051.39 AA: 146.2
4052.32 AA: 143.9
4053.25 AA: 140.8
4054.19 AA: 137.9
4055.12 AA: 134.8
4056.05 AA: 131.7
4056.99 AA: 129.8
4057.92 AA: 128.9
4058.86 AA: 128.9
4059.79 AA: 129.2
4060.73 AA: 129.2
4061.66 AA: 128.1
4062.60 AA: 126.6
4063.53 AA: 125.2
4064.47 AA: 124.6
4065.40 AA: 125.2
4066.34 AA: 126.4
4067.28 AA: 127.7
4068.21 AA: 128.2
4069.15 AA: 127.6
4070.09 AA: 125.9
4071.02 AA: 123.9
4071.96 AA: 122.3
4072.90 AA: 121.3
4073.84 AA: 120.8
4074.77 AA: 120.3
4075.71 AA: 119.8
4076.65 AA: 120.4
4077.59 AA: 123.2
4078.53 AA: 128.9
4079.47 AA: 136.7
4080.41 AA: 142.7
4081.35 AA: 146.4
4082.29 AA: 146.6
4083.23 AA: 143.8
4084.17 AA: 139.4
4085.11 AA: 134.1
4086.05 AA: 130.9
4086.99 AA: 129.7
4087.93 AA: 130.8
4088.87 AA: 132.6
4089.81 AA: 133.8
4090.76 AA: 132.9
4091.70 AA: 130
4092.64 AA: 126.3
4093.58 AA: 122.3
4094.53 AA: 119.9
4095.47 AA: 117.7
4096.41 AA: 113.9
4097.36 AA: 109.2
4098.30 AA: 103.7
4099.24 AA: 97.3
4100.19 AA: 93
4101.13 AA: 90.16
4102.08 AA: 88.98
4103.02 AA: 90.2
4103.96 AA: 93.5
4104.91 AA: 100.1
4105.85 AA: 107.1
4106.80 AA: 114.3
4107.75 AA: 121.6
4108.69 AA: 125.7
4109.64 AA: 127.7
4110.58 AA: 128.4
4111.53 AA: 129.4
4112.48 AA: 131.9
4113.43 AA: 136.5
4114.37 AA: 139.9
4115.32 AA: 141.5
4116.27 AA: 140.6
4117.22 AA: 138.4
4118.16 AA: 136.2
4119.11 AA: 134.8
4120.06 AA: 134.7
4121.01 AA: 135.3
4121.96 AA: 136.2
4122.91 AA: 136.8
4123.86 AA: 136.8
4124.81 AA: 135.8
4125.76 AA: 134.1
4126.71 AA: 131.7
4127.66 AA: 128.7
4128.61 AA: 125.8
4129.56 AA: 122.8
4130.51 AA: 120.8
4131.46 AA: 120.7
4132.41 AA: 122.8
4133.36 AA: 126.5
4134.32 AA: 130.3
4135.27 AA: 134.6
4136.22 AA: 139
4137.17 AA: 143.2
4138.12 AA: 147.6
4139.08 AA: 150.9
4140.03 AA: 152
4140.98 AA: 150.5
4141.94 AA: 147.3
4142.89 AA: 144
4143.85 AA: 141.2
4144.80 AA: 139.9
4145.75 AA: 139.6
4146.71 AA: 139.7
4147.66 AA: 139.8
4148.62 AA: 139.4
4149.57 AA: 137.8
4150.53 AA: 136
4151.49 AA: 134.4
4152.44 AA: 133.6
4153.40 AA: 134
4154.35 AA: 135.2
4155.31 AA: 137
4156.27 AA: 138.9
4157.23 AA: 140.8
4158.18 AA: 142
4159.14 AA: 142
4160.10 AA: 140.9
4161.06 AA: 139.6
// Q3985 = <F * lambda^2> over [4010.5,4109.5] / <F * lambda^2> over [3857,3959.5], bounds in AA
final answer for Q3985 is 1.42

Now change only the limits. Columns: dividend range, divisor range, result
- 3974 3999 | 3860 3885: 1.25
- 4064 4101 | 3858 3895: 1.42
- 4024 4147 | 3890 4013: 1.34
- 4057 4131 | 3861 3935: 1.41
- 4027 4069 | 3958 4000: 1.37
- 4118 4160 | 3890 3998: 1.52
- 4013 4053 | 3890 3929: 1.40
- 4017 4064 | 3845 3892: 1.54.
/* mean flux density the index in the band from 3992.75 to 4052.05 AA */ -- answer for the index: 138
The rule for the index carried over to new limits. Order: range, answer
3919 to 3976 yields 85.2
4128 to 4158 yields 137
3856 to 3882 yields 105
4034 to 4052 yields 142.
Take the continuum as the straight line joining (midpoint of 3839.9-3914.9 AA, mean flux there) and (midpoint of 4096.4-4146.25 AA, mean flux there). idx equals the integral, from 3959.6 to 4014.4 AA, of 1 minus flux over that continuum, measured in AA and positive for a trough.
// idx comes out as 0.38 AA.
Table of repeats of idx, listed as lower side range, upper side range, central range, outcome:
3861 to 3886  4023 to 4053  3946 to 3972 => 6.51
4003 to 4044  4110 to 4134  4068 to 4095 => 1.00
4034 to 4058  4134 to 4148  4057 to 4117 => 7.41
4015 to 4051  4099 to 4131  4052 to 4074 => 0.72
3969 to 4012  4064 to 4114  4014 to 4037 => -3.20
